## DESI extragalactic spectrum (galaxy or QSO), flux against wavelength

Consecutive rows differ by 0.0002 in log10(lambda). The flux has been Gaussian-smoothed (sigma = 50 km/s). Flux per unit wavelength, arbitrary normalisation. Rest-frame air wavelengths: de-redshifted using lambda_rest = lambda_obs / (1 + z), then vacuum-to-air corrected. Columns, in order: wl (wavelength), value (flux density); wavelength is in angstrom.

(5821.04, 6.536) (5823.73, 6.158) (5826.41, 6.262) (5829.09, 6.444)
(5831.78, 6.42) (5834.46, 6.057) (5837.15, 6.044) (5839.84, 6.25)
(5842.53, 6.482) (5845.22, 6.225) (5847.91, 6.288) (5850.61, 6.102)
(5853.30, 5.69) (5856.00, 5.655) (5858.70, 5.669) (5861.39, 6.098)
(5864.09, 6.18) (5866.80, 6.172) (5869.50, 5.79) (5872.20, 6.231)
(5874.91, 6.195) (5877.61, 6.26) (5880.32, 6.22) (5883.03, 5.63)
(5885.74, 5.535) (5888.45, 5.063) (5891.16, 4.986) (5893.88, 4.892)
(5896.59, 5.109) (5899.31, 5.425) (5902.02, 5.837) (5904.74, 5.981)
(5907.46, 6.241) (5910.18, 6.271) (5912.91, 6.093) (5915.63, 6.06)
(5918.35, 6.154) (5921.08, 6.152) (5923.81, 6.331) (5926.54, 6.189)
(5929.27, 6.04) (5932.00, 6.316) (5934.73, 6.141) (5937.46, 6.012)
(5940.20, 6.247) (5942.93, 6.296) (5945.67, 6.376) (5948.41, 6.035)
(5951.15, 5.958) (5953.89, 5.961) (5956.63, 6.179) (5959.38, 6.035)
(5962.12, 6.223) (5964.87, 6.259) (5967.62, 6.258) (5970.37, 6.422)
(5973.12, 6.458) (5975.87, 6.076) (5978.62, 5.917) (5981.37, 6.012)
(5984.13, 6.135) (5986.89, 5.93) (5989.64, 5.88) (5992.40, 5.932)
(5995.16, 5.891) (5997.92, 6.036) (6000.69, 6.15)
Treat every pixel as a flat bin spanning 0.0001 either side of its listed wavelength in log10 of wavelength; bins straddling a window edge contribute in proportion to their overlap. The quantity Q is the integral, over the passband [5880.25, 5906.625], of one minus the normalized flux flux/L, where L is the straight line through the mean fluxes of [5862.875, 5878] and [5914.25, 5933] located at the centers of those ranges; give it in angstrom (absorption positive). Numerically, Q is 3.0 angstrom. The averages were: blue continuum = 6.13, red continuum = 6.18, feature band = 5.45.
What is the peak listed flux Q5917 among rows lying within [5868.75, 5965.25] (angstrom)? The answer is 6.376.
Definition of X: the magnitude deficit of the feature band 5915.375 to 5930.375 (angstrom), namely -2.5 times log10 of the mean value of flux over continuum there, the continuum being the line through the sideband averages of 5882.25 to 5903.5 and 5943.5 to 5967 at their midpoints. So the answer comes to -0.08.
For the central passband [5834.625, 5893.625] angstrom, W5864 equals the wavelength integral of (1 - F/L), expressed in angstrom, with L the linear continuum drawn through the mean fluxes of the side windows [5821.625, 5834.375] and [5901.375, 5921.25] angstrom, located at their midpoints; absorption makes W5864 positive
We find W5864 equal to 2.82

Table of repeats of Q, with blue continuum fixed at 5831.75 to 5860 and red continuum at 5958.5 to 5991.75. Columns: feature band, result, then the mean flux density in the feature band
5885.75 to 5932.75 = 2.2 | 5.82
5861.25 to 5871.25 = 0.0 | 6.06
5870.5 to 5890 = 0.7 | 5.87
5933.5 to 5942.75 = -0.1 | 6.16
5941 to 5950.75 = -0.1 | 6.21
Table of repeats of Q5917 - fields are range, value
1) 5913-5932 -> 6.331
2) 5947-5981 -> 6.458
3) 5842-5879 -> 6.482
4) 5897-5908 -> 6.241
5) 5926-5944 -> 6.316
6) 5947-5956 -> 6.035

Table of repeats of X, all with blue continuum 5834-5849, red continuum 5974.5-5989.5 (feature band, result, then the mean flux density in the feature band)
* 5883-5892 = 0.17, 5.28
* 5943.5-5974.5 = -0.03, 6.2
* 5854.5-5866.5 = 0.05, 5.92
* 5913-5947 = -0.02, 6.19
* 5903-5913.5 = 0.00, 6.13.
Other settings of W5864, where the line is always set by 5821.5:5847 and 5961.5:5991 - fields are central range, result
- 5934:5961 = 0.2 angstrom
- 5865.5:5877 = 0.2 angstrom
